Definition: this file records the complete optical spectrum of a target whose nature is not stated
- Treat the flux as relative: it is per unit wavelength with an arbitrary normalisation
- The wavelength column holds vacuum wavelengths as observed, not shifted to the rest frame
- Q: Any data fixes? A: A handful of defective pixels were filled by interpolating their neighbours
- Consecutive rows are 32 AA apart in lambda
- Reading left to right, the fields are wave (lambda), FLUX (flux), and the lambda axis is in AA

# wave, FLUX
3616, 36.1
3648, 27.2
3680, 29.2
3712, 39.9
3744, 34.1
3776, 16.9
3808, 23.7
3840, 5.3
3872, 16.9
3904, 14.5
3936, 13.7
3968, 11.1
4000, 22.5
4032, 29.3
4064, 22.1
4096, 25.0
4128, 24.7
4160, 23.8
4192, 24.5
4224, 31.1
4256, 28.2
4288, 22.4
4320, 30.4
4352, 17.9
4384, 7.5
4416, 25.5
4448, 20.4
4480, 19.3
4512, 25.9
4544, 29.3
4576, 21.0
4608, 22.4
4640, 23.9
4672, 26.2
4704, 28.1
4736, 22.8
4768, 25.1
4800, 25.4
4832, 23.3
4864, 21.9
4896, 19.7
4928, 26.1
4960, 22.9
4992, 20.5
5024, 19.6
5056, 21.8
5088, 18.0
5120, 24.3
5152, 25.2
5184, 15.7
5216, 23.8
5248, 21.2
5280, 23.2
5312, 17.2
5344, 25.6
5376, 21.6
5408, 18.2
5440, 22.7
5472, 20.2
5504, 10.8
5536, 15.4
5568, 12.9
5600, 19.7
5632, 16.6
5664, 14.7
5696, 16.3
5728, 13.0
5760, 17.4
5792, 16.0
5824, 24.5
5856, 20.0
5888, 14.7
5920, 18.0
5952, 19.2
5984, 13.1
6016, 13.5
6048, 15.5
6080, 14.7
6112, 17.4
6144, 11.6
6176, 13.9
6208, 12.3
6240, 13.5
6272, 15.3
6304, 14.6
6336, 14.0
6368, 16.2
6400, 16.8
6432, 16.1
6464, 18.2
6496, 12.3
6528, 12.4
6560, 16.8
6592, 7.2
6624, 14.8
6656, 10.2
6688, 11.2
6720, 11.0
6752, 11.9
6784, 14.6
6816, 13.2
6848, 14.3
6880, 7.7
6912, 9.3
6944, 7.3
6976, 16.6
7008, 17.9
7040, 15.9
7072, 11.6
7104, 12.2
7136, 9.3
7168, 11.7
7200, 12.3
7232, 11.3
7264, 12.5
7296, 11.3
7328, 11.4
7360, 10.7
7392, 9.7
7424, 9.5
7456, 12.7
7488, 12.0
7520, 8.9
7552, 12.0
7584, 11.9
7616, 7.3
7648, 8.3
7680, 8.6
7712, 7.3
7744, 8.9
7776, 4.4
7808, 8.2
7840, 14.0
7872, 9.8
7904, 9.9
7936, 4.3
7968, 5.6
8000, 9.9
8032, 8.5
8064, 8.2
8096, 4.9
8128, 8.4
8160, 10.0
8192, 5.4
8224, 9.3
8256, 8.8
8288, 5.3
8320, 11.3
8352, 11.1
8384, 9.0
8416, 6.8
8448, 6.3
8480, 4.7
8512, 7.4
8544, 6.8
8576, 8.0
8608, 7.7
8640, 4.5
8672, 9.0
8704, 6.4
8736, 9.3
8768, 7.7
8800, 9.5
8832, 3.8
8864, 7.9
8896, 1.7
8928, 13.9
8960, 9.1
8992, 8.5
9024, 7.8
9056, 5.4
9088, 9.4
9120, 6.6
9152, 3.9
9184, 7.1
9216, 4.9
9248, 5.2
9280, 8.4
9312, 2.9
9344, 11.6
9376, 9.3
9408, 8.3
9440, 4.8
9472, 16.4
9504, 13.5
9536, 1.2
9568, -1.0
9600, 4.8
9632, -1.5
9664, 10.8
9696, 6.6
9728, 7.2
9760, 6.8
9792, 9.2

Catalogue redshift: 0.070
